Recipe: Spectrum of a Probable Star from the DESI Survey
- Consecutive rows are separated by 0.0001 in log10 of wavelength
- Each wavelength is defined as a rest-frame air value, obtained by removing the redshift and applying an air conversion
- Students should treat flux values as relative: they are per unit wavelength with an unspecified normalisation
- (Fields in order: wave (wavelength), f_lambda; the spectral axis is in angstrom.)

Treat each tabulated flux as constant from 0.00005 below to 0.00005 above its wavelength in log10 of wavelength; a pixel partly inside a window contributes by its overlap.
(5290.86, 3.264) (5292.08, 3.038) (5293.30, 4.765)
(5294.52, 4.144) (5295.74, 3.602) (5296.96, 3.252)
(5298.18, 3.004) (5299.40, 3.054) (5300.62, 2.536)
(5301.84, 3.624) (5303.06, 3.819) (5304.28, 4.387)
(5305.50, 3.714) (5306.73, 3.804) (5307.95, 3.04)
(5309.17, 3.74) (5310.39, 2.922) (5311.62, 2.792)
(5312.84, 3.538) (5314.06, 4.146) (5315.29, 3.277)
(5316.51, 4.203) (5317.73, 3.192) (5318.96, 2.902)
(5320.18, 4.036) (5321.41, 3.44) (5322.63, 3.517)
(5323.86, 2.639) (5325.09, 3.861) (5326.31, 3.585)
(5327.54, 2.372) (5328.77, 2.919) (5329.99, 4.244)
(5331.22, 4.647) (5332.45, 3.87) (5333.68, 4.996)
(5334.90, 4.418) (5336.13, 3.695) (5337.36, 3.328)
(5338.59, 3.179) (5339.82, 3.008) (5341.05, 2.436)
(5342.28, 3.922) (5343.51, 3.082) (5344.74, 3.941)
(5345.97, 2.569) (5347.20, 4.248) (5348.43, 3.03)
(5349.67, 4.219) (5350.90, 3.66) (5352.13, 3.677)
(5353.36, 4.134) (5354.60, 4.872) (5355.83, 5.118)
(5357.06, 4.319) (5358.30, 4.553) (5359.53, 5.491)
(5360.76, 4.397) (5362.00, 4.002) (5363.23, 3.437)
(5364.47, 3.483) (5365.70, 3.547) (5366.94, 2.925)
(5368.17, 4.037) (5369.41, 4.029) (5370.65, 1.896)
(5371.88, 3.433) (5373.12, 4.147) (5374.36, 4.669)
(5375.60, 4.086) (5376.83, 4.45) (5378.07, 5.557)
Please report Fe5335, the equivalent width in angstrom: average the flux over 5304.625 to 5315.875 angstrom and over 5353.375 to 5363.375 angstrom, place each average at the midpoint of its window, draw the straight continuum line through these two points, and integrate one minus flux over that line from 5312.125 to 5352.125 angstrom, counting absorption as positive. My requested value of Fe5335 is 3.8 angstrom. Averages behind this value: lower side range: 3.46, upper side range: 4.55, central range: 3.57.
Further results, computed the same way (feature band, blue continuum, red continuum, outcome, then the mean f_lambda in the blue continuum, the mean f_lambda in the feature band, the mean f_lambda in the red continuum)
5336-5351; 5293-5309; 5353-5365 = 2.82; 3.58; 3.39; 4.39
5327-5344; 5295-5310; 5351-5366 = 1.45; 3.46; 3.59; 4.25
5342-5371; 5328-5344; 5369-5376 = -1.56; 3.66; 3.87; 3.69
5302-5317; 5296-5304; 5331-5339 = -0.59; 3.28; 3.61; 4.01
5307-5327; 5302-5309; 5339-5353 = 1.25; 3.74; 3.43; 3.45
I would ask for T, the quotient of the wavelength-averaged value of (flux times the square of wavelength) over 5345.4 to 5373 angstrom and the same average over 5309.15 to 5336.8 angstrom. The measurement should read 1.1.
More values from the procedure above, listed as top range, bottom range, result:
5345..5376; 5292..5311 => 1.13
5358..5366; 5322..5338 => 1.13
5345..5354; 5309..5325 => 1.08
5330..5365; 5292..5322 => 1.13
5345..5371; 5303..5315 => 1.12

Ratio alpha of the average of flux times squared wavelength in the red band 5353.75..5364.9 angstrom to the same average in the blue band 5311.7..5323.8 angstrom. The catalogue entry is 1.28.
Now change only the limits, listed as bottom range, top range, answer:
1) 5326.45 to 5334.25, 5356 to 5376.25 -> 1.04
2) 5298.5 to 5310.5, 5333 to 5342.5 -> 1.05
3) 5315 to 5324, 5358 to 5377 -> 1.15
